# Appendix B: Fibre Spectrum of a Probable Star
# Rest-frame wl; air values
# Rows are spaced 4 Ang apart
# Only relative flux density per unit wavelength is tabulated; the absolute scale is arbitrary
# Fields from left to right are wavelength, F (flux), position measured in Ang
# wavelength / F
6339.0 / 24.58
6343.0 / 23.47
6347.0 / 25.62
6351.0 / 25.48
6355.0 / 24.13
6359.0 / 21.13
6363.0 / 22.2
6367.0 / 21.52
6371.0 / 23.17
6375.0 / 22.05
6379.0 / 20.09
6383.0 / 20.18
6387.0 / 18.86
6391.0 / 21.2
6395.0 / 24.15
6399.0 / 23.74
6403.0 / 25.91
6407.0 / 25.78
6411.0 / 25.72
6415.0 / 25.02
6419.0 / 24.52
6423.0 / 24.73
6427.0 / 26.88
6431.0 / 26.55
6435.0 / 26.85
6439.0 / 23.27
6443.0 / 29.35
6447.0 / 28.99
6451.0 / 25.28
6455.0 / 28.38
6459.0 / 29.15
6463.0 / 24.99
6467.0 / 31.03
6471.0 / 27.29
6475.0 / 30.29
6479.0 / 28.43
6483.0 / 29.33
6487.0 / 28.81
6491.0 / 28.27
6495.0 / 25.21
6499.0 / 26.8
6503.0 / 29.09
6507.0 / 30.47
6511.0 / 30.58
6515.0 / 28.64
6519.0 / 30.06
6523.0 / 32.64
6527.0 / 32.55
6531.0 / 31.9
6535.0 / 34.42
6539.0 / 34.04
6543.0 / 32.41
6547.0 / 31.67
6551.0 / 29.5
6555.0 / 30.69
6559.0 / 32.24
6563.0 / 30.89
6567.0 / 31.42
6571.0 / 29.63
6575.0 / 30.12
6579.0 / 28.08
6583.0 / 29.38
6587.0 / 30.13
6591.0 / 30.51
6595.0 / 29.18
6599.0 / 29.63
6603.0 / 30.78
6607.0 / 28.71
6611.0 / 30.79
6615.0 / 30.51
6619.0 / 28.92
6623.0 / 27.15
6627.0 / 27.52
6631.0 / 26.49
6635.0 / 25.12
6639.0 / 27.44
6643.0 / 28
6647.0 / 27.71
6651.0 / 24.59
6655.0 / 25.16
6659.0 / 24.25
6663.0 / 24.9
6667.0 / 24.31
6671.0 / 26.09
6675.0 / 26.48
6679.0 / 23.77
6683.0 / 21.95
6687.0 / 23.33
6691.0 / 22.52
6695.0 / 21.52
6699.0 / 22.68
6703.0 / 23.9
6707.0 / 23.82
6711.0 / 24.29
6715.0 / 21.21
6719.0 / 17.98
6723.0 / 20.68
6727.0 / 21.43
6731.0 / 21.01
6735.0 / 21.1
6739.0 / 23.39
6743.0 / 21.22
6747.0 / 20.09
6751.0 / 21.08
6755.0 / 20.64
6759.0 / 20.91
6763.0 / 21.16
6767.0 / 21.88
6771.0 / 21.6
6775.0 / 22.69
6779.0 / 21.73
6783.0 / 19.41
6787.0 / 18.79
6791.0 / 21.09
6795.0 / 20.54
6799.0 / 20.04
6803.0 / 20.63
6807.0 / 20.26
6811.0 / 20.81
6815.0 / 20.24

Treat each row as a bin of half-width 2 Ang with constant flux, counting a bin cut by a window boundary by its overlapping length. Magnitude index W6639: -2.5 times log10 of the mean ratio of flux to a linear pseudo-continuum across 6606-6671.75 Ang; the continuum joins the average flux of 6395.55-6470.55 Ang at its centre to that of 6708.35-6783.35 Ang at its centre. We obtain -0.167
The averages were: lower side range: 26.4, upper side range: 21.3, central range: 26.9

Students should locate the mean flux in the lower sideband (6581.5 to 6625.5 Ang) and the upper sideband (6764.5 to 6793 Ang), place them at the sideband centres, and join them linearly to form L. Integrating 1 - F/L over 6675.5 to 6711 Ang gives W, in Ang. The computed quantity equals 2.86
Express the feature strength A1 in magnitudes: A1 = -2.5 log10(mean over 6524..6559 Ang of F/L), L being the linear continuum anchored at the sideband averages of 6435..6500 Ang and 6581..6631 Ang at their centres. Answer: -0.13 mag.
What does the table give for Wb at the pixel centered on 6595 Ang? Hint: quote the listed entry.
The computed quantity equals 29.18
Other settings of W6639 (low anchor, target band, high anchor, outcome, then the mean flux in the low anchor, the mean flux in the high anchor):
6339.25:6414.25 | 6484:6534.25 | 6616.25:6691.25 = -0.22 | 23.1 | 25.7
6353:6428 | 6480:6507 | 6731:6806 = -0.24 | 23.2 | 21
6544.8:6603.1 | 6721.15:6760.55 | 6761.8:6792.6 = 0.08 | 30.2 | 21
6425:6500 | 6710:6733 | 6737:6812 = 0.06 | 27.7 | 20.9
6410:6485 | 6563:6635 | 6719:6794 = -0.21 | 27.2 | 21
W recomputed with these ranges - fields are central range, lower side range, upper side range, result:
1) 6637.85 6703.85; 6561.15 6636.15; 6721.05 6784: 2.42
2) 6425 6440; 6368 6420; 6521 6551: -0.26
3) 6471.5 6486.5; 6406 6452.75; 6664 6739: -2.13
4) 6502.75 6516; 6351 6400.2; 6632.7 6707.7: -3.81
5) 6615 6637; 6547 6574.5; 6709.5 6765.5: -0.10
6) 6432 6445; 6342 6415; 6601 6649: -1.15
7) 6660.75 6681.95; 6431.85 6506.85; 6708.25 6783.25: -1.73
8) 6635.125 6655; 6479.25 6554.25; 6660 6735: -1.24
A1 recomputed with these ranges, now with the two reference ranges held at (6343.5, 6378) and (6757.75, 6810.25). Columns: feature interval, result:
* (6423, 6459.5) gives -0.19 mag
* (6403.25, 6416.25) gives -0.12 mag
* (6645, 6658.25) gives -0.19 mag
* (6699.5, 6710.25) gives -0.12 mag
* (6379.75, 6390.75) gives 0.16 mag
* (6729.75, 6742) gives -0.04 mag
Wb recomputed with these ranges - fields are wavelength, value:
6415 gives 25.02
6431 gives 26.55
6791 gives 21.09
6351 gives 25.48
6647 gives 27.71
